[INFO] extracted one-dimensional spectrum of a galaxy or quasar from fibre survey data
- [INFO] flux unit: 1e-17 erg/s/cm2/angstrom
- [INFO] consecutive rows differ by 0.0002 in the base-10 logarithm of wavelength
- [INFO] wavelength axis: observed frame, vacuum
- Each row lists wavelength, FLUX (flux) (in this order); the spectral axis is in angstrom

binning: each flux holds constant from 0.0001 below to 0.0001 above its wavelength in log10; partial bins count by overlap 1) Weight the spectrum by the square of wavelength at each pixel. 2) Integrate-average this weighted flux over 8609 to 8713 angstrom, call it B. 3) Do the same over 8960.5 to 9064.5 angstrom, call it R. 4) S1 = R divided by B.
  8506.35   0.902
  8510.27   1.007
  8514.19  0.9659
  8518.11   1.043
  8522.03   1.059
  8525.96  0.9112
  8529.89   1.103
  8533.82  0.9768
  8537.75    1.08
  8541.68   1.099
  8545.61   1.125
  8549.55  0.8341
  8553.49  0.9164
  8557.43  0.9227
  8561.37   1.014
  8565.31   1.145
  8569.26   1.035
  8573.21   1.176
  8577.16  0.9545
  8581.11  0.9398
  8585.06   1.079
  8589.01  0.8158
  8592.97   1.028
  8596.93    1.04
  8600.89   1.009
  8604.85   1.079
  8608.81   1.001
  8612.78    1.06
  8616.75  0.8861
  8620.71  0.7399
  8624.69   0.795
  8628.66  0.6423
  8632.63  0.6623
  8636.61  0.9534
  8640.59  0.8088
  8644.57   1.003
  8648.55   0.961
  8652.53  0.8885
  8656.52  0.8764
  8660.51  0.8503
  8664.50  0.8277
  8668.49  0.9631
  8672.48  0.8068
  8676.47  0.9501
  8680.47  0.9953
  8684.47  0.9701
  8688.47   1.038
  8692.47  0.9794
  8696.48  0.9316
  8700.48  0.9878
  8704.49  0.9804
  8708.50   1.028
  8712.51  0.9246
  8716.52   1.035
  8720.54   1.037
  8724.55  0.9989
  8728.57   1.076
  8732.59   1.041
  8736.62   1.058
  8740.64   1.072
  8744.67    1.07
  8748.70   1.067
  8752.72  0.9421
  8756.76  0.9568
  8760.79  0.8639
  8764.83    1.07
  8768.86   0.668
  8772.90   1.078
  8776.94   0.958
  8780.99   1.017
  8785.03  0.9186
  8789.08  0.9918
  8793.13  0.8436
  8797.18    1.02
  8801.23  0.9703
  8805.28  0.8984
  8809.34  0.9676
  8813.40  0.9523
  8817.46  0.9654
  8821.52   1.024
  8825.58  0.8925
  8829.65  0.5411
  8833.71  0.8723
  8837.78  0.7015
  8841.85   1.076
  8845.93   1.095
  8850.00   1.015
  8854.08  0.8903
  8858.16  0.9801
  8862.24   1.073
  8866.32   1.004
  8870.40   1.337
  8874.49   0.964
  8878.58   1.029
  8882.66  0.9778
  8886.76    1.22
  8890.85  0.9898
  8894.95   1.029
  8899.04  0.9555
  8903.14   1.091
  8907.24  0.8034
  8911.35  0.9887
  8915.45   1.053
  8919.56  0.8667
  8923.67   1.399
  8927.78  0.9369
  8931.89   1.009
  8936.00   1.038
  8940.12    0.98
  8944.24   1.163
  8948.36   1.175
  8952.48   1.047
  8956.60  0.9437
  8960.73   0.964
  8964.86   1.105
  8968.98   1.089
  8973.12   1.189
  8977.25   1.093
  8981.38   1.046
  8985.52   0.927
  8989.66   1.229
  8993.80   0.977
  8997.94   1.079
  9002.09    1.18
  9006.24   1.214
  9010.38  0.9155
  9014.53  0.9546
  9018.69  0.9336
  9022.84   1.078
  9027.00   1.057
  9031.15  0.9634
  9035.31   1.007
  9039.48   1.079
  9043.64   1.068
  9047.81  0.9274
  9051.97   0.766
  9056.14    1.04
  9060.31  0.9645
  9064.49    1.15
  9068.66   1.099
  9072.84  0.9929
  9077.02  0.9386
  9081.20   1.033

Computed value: 1.2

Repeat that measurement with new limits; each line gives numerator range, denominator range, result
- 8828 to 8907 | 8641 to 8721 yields 1.09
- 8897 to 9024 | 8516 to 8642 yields 1.18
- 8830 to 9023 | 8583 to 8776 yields 1.15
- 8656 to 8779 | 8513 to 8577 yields 0.99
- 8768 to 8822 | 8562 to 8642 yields 1.05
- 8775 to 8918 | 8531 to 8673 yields 1.09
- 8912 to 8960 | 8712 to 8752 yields 1.06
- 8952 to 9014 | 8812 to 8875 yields 1.14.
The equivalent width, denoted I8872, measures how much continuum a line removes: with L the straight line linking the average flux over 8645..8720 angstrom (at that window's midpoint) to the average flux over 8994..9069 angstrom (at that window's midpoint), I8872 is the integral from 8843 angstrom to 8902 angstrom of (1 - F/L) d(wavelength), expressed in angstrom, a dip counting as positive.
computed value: -3.1 angstrom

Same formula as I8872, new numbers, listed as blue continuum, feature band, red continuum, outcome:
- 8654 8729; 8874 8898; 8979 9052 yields -0.8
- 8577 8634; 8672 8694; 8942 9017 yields -0.4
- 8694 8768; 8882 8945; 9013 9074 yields -1.6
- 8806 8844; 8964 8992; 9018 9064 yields -3.8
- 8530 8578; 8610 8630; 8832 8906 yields 3.7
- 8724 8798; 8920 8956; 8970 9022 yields -1.2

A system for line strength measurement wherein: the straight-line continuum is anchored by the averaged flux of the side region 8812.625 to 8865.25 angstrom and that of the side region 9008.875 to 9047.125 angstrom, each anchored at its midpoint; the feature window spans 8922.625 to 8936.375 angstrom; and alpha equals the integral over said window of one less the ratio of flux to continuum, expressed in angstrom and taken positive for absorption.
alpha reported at -1.64 angstrom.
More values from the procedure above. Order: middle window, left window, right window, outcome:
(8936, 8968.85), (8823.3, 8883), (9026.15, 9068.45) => -2.35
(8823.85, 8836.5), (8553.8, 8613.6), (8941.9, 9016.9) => 3.48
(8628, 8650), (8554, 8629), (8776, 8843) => 2.58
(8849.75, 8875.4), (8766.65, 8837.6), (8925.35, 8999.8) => -2.02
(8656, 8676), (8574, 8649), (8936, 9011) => 1.58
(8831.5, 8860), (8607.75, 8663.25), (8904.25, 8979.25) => 1.31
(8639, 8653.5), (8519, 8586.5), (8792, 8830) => 0.98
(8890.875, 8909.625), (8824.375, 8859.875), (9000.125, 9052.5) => -0.77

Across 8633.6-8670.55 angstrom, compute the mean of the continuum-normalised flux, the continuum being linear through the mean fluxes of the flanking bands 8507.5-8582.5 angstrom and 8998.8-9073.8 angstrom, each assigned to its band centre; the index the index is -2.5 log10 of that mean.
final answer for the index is 0.14 mag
